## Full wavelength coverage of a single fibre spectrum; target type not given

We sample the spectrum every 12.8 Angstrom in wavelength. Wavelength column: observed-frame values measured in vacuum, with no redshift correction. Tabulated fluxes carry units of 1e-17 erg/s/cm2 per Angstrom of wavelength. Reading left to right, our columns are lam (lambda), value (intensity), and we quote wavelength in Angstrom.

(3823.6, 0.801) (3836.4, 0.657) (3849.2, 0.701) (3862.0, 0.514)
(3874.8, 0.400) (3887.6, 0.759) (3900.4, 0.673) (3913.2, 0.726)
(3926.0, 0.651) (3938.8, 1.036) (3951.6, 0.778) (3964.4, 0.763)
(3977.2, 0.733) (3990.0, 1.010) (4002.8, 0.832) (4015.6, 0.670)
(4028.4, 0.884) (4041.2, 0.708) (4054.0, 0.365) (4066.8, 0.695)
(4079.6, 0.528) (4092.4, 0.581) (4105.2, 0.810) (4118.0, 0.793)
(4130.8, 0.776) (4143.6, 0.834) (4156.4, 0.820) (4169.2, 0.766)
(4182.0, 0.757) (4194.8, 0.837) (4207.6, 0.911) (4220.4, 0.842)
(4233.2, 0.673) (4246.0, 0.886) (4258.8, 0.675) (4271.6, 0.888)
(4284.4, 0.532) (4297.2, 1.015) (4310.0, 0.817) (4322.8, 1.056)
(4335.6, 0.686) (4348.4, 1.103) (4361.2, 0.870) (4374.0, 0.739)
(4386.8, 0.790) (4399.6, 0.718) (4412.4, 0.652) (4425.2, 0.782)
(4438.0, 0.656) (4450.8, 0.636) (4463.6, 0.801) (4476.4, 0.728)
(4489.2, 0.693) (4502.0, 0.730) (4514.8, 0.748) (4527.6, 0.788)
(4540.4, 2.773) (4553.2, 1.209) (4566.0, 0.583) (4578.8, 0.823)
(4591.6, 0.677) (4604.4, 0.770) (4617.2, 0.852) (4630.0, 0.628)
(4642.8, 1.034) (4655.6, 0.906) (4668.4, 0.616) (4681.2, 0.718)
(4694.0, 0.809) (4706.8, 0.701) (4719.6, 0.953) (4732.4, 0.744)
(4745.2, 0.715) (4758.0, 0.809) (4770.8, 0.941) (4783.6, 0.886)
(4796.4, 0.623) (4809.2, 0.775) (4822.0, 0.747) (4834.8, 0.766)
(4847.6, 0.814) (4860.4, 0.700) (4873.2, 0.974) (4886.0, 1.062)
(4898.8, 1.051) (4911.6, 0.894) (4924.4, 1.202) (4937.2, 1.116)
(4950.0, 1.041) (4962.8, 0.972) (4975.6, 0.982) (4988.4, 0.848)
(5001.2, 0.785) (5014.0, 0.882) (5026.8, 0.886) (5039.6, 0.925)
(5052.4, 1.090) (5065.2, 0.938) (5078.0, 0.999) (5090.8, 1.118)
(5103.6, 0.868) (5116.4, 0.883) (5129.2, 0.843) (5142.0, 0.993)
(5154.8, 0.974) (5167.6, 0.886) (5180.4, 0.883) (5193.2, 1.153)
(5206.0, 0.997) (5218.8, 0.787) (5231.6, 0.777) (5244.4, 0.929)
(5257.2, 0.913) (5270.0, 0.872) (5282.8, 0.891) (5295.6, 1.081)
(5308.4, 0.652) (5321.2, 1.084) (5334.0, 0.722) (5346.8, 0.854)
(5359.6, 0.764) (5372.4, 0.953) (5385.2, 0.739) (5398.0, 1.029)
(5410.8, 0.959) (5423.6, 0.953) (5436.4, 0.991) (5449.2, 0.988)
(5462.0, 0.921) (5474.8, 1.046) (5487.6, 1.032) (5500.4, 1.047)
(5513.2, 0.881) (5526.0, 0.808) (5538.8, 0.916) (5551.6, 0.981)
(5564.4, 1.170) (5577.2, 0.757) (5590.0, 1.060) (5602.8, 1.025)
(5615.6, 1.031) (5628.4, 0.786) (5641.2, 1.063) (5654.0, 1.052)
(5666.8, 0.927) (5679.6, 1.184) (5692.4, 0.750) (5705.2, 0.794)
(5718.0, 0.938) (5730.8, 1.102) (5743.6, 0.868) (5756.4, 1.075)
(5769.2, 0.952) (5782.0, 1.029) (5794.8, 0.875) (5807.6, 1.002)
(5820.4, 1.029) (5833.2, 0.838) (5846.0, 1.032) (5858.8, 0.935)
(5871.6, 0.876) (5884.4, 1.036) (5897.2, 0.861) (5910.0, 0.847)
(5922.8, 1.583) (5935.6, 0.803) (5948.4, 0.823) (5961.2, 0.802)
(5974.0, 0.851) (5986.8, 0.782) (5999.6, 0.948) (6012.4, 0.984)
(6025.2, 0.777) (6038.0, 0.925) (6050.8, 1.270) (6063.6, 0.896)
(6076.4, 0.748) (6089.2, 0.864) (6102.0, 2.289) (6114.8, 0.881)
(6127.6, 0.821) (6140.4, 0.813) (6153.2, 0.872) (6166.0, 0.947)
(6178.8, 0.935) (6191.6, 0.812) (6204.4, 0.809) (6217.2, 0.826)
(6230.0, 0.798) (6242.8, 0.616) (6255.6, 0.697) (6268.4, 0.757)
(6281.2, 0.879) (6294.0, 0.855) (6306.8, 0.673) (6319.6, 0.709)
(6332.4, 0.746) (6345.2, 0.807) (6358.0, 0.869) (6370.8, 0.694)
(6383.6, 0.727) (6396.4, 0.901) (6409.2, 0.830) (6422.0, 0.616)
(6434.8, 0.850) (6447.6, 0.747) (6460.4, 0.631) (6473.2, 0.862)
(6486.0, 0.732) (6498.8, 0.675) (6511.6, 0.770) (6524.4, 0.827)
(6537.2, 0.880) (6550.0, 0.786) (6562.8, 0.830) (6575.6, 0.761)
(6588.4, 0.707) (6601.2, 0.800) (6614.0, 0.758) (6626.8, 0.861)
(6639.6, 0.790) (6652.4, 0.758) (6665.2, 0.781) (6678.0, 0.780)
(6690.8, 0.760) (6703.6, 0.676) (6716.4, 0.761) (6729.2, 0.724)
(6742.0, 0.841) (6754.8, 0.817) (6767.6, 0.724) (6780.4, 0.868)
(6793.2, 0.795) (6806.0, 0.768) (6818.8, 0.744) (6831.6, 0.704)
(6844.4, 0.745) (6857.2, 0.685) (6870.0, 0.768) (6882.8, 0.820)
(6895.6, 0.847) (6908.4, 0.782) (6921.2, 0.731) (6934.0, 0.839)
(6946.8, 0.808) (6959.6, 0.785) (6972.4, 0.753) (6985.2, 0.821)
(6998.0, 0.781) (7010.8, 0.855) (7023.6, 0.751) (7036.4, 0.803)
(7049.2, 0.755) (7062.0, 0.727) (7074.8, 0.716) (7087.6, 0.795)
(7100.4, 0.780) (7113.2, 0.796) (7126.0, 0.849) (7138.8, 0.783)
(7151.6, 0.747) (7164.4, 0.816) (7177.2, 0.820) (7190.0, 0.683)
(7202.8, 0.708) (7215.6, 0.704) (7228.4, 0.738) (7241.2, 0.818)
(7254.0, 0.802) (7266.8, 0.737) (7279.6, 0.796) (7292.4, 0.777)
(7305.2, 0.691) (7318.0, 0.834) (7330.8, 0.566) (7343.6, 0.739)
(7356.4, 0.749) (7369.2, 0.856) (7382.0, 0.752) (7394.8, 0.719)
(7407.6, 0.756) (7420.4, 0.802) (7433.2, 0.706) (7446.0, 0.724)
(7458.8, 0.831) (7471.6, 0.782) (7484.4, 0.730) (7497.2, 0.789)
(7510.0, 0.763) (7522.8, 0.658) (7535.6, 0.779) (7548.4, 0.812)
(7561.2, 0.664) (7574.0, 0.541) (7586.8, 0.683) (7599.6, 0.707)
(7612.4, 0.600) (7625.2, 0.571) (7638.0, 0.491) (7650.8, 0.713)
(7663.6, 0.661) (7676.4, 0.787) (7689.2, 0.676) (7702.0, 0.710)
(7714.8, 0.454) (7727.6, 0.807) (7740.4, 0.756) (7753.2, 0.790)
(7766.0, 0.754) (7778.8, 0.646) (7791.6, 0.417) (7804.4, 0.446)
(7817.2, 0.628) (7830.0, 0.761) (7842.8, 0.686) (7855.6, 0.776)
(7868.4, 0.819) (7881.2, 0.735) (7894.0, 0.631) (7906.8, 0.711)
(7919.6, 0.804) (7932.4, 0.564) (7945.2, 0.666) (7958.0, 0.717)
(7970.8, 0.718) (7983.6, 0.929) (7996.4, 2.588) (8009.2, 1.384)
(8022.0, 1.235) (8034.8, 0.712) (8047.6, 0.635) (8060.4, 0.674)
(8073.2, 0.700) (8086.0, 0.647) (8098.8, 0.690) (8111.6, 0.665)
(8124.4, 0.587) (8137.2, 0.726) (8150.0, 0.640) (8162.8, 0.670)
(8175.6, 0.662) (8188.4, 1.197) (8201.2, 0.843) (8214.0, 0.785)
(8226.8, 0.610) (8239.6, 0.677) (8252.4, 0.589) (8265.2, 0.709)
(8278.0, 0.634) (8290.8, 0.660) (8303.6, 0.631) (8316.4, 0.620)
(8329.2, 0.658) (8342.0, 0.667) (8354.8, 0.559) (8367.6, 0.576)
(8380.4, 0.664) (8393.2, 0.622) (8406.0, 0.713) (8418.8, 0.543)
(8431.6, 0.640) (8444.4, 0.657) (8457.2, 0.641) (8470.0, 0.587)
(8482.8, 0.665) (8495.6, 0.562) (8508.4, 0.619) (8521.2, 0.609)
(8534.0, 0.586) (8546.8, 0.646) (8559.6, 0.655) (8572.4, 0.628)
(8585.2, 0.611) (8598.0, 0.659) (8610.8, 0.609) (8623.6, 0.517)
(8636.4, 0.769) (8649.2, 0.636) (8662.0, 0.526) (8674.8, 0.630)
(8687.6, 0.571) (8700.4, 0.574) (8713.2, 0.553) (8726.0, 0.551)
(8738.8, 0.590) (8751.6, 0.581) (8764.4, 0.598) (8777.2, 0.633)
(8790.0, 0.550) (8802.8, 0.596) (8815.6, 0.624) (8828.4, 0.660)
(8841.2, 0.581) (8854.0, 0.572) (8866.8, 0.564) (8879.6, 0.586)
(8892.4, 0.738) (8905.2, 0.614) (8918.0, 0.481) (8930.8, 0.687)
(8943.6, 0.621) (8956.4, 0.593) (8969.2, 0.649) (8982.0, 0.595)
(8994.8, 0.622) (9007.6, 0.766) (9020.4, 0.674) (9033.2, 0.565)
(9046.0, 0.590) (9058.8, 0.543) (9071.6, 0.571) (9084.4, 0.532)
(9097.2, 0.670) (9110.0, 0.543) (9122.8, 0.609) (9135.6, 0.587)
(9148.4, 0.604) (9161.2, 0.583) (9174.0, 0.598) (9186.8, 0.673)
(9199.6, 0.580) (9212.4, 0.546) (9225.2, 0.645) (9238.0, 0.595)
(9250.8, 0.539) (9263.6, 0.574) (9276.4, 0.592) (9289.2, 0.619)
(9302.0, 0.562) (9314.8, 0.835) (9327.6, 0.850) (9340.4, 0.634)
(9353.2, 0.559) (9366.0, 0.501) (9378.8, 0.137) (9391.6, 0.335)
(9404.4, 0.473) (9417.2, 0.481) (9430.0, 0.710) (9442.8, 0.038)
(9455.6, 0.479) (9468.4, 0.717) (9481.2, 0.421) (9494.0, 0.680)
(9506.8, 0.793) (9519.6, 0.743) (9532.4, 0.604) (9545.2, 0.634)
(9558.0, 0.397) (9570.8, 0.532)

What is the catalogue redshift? 0.22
